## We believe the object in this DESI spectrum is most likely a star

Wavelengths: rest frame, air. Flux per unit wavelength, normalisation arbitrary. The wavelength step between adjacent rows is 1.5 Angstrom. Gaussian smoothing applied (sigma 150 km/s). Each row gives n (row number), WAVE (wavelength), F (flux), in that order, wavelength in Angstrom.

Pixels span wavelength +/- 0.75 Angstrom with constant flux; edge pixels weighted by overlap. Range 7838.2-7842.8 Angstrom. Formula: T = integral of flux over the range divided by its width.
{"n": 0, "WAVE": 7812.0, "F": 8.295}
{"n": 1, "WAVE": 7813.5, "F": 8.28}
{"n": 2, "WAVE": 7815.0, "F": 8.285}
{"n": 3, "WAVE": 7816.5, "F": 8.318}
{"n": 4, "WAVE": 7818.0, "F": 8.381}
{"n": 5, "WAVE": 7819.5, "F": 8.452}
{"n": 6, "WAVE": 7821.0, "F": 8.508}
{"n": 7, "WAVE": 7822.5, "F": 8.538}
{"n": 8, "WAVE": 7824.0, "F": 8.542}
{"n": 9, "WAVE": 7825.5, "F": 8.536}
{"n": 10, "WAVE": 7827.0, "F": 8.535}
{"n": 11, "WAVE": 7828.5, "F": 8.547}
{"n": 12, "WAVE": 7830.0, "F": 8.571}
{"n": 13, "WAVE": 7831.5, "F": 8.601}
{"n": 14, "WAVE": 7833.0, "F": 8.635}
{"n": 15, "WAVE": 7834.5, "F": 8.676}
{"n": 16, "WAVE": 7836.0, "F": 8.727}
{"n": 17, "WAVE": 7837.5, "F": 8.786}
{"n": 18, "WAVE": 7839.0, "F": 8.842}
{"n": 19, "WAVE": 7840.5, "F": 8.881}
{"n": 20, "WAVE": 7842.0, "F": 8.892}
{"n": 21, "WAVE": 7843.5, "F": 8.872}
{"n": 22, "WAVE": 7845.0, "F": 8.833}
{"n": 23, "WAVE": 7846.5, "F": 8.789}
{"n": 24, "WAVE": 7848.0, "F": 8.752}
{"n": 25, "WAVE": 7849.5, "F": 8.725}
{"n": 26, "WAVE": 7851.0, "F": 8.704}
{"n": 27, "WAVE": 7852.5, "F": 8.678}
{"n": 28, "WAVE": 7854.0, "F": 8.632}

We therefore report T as 8.87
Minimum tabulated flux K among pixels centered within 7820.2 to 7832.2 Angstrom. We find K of 8.508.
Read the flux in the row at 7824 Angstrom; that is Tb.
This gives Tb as 8.542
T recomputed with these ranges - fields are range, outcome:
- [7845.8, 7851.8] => 8.74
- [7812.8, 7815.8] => 8.28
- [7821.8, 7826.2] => 8.54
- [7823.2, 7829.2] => 8.54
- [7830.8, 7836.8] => 8.66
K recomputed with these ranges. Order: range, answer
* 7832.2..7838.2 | 8.635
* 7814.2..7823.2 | 8.285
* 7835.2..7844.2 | 8.727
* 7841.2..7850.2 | 8.725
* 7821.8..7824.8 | 8.538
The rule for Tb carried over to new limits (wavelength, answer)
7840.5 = 8.881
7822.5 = 8.538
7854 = 8.632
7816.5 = 8.318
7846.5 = 8.789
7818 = 8.381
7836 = 8.727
